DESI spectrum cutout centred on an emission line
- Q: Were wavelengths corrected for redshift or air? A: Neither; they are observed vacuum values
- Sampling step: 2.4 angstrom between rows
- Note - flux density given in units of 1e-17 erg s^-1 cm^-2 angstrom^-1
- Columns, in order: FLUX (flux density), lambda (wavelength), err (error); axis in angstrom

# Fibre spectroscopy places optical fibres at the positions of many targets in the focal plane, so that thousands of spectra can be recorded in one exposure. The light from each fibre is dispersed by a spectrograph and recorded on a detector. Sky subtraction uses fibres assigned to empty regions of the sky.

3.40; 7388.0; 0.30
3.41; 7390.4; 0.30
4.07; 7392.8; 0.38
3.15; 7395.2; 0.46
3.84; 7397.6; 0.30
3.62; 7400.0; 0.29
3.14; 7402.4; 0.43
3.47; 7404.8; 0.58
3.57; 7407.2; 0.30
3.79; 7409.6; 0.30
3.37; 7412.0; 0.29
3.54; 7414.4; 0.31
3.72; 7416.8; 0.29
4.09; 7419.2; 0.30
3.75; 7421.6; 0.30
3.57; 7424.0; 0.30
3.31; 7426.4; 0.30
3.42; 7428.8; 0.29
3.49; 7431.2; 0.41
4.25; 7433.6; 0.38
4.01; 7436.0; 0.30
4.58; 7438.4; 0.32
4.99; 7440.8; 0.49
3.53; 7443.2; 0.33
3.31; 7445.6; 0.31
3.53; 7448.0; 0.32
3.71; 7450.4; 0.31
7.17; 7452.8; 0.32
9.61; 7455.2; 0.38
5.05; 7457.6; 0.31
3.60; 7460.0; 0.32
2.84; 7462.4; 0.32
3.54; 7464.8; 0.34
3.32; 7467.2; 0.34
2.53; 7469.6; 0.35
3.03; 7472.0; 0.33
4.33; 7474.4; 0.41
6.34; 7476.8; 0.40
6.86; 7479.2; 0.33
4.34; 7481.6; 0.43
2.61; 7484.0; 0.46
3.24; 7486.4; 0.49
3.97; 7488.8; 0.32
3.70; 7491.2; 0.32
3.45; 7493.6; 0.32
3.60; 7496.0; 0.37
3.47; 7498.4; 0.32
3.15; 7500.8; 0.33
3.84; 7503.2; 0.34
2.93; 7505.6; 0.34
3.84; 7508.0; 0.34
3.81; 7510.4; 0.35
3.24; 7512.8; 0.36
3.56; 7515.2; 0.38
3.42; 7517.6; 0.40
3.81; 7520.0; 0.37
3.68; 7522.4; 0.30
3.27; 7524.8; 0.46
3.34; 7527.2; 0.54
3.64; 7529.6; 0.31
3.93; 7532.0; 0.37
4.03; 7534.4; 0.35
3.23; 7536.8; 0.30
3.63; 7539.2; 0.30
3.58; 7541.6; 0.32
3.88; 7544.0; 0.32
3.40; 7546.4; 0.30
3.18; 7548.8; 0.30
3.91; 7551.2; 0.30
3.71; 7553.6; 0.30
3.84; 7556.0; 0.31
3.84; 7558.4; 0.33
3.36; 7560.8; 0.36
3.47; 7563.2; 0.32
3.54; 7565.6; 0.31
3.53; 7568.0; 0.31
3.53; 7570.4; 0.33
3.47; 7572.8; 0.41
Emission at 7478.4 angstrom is [N II] 6583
